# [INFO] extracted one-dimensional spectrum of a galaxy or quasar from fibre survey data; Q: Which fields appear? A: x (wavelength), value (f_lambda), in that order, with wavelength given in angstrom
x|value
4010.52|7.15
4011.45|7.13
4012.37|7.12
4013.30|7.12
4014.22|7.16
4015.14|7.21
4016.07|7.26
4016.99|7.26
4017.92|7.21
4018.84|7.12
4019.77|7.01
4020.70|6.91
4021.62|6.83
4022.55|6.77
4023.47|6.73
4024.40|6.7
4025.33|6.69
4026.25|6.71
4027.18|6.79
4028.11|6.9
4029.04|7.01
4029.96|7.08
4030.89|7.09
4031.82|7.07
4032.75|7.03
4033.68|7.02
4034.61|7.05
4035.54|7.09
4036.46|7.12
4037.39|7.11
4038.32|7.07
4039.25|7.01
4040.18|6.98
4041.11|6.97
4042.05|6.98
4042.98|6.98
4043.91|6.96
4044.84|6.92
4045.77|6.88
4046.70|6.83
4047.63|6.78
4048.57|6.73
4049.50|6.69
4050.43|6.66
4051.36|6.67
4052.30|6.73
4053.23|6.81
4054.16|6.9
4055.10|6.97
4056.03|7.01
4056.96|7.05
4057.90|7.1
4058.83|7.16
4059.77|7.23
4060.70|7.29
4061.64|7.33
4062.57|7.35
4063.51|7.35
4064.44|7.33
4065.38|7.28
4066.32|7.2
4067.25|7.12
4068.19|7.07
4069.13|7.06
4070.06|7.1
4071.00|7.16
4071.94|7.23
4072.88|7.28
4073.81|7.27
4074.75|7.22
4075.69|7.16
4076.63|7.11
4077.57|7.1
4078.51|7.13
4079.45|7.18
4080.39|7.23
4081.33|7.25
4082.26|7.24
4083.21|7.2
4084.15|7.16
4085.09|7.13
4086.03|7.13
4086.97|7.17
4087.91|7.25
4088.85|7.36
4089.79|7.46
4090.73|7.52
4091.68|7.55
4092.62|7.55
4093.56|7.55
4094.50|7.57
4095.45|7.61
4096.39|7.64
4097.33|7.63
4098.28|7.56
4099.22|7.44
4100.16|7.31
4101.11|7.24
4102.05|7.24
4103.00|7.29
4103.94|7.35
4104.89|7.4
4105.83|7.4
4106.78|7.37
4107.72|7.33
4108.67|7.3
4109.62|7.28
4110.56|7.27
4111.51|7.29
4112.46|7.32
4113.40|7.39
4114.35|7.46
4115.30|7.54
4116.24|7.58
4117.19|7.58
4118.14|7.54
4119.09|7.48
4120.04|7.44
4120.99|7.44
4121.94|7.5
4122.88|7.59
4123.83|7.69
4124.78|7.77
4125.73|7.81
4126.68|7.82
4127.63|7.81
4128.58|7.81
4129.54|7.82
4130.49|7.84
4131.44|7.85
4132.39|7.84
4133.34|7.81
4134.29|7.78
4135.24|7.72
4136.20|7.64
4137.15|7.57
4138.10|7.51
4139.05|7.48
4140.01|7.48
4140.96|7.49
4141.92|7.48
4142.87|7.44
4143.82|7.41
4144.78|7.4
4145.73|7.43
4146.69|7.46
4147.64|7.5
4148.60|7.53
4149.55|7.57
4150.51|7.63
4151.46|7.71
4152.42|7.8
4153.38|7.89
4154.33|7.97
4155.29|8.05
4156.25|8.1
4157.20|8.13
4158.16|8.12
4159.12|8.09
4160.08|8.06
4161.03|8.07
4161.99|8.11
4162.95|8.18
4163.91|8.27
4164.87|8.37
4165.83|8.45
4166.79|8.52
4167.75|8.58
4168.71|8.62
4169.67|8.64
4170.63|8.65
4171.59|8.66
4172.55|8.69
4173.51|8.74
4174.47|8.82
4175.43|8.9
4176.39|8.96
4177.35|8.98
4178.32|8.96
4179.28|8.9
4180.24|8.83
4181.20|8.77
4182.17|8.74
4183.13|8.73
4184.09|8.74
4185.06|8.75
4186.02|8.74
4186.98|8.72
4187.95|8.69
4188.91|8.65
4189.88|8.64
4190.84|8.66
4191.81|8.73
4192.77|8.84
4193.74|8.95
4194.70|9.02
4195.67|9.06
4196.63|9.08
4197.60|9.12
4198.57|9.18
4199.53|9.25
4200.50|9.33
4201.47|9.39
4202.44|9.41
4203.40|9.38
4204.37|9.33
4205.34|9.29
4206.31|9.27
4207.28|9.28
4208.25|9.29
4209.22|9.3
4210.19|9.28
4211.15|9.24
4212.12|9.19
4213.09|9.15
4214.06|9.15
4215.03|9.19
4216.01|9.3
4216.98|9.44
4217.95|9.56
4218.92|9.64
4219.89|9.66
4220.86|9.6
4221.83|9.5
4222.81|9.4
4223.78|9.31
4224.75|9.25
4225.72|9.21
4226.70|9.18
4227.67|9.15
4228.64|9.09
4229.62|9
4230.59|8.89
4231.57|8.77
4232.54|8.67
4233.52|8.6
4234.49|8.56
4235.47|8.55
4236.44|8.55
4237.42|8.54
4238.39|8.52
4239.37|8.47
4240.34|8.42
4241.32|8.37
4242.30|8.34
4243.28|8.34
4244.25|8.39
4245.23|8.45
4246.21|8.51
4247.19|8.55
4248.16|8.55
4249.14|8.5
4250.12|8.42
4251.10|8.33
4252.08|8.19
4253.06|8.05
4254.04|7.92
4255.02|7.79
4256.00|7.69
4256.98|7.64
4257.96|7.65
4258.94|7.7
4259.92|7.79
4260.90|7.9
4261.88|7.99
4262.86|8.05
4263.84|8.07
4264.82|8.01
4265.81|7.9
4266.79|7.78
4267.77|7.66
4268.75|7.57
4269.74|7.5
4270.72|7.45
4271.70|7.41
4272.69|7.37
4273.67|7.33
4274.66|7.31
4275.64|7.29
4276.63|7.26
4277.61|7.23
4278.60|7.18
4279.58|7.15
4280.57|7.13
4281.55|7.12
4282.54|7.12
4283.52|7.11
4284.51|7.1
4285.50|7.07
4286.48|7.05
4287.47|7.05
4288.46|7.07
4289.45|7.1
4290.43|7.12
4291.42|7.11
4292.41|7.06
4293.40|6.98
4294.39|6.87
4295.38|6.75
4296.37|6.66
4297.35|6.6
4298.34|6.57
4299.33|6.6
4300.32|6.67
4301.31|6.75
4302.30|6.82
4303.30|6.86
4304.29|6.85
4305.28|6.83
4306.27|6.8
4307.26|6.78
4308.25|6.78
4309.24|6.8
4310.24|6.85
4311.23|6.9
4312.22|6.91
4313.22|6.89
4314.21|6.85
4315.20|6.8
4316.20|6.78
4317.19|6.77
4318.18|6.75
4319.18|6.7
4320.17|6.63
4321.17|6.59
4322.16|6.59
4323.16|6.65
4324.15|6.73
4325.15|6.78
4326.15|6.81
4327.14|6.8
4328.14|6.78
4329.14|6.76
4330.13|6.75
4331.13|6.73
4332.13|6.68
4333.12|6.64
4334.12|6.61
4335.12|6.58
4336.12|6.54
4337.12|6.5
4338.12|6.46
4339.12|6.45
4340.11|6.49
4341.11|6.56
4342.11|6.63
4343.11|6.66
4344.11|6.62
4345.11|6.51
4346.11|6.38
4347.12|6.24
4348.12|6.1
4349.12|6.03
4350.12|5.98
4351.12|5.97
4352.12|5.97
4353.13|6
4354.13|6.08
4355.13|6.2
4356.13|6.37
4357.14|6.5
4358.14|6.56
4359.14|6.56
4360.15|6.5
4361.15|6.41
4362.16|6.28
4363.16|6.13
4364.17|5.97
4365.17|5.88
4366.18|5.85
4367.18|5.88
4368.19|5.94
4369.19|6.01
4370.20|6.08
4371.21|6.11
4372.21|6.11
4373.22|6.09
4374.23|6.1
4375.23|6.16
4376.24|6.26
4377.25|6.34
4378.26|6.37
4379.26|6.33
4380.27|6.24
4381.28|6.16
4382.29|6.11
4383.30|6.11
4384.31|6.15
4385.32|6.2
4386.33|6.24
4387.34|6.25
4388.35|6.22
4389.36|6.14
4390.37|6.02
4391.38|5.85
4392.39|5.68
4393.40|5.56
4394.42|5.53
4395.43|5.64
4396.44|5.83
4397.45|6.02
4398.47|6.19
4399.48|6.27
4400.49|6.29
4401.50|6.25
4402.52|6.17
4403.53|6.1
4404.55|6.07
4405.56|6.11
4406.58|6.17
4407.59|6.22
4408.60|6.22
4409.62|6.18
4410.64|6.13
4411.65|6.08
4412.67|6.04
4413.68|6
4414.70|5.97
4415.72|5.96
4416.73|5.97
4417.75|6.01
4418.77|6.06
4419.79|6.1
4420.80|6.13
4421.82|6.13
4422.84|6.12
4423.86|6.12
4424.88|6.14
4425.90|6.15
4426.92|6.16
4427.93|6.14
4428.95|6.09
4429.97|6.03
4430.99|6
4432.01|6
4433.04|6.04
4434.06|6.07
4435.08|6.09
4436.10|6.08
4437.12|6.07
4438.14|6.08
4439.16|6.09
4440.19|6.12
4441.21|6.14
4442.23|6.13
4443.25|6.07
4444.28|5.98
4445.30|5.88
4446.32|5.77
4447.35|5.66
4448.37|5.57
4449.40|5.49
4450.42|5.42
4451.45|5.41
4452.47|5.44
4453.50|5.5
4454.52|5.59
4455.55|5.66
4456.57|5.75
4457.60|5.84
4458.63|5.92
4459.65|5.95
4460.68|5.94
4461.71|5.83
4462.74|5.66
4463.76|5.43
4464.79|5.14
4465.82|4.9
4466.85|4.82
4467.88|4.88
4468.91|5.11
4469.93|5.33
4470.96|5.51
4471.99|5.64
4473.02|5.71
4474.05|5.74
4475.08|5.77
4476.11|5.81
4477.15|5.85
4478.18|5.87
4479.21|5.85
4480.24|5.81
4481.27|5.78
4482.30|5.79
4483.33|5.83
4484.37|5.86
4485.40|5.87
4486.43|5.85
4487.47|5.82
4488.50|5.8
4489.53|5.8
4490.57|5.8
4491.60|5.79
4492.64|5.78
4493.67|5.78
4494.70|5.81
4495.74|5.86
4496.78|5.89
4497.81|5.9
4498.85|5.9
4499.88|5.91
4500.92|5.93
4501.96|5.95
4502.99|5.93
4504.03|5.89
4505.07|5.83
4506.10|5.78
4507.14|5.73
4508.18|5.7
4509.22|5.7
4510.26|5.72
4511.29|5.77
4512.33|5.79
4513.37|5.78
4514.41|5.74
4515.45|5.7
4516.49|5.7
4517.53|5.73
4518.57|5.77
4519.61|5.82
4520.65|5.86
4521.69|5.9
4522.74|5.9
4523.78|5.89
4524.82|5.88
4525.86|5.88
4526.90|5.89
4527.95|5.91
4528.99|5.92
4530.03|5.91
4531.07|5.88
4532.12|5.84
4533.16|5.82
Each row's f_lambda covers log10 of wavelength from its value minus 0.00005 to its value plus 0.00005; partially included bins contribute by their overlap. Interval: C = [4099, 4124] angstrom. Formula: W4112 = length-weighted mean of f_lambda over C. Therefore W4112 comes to 7.41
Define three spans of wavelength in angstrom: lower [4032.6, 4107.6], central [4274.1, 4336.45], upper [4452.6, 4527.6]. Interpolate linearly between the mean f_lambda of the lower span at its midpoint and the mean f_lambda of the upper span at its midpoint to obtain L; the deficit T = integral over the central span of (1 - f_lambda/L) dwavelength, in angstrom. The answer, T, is -4.9 angstrom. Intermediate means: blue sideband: 7.17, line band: 6.86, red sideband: 5.73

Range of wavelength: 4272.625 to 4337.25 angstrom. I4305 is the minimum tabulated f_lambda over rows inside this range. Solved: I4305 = 6.5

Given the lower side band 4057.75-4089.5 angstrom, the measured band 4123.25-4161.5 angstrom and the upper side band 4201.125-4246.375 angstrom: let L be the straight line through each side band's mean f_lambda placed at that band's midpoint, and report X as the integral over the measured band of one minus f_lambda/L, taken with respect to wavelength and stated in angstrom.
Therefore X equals 1.5 angstrom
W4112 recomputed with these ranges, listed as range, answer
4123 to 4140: 7.73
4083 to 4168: 7.63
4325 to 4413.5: 6.24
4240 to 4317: 7.4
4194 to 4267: 8.76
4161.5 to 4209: 8.86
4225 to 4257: 8.51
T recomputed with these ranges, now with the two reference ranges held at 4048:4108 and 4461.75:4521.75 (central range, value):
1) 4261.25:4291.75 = -4.13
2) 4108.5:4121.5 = -0.62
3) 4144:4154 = -0.91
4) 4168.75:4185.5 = -4.71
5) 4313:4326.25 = -0.82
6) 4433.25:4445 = -0.35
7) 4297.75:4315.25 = -1.11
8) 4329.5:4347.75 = -0.83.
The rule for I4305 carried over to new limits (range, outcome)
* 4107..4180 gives 7.27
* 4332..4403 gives 5.53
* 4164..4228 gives 8.37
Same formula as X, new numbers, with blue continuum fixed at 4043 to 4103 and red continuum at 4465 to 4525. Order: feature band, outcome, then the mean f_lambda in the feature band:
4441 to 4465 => 0.66 angstrom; 5.72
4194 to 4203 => -3.27 angstrom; 9.21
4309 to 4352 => -2.07 angstrom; 6.6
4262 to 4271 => -1.76 angstrom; 7.79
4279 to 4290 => -1.09 angstrom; 7.1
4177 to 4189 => -3.50 angstrom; 8.79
